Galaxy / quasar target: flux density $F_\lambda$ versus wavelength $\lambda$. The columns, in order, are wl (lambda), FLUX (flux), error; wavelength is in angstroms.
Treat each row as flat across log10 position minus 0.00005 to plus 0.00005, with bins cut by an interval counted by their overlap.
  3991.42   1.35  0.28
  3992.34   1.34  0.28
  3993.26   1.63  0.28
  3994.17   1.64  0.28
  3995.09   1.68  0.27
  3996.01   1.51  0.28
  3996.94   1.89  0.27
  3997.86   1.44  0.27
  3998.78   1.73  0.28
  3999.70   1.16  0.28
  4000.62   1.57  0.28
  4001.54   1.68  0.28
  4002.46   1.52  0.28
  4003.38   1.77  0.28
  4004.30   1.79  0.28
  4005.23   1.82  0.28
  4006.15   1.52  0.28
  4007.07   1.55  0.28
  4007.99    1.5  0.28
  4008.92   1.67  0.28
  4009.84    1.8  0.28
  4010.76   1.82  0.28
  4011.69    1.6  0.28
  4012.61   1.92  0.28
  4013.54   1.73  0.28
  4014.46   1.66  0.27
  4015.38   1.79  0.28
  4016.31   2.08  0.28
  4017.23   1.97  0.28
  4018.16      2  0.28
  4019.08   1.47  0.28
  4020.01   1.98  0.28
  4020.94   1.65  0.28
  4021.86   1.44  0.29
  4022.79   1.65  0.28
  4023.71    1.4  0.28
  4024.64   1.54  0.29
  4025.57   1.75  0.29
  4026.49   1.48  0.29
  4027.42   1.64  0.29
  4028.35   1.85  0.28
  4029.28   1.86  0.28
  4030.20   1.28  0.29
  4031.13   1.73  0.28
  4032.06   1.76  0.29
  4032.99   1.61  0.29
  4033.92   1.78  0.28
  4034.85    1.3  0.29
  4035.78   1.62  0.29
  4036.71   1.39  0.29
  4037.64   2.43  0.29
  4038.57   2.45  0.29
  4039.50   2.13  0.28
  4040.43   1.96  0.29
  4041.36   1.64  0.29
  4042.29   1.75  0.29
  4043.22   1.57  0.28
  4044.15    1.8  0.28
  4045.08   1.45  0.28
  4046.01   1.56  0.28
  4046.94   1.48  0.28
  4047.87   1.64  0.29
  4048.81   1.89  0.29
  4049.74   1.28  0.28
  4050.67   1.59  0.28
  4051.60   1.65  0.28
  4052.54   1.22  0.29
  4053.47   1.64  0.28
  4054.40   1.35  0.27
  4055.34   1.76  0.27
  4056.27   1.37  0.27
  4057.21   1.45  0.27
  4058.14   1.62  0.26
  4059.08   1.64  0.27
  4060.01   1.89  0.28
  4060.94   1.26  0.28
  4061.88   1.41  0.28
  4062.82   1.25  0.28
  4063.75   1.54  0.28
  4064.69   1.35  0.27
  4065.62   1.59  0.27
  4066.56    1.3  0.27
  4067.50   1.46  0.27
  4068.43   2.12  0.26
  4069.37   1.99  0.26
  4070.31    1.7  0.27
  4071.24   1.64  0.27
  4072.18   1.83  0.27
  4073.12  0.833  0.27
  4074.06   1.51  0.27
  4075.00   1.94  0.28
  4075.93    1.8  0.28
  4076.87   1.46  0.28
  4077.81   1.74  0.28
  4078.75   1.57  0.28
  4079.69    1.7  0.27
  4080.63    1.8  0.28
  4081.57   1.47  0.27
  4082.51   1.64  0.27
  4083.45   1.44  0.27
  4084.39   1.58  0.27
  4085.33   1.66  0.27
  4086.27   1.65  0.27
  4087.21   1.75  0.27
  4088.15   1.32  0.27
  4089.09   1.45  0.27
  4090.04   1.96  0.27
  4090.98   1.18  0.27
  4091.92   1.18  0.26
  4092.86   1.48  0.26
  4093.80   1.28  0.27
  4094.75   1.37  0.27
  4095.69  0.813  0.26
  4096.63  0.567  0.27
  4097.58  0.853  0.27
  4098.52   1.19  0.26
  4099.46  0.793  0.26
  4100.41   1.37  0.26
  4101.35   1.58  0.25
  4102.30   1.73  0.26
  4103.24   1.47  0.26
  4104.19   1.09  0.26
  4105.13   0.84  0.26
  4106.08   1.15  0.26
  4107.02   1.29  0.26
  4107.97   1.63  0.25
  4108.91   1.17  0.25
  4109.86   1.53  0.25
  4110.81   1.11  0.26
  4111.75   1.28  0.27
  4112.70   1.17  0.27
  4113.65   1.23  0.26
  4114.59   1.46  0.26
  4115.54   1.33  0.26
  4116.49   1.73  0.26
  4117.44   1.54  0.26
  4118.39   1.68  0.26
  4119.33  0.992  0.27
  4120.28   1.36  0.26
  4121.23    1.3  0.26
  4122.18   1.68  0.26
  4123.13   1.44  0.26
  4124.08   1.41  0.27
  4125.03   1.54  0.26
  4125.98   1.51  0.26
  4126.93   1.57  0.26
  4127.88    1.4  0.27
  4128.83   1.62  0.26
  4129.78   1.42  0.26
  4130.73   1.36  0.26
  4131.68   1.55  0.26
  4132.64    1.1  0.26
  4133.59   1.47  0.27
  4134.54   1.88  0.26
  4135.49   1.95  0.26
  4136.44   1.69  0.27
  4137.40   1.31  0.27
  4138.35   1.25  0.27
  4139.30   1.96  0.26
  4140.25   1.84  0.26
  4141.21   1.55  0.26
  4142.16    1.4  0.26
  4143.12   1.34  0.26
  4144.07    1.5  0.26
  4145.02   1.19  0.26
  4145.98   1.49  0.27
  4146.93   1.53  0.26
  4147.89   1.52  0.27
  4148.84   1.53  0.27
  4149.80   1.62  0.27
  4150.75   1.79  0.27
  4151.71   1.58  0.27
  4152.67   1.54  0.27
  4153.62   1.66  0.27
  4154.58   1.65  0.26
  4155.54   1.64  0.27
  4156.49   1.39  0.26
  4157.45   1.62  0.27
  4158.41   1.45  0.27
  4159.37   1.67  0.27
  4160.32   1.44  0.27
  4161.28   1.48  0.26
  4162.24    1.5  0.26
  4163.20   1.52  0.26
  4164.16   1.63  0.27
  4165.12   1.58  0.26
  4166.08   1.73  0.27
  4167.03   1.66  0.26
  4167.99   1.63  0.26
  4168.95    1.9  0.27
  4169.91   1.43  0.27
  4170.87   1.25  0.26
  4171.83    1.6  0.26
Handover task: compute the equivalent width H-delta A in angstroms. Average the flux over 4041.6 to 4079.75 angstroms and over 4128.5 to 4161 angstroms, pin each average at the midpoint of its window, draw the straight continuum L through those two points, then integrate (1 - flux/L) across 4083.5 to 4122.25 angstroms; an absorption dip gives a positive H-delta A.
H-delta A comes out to 5.6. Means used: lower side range 1.57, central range 1.33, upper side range 1.54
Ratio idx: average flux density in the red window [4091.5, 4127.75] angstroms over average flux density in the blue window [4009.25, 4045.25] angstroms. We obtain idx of 0.75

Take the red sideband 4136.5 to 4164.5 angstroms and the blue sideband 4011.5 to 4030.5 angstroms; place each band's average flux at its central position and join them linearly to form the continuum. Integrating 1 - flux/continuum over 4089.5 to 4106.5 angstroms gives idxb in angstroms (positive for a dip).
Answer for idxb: 4.12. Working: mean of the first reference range 1.71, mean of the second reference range 1.54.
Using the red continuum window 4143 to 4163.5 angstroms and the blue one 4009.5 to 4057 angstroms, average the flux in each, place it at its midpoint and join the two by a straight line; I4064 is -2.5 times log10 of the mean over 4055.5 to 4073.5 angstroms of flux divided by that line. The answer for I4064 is 0.07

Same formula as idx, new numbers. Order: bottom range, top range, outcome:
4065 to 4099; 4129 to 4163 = 1.03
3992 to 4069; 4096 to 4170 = 0.88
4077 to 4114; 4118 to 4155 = 1.11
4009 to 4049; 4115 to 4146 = 0.87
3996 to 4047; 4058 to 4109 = 0.86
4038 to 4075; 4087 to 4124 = 0.82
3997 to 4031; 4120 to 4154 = 0.91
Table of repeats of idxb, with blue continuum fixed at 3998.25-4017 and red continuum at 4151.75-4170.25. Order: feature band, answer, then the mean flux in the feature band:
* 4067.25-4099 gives 2.74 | 1.5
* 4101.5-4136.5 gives 4.16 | 1.42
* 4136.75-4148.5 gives 0.78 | 1.49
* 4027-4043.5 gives -0.96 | 1.77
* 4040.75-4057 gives 0.90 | 1.57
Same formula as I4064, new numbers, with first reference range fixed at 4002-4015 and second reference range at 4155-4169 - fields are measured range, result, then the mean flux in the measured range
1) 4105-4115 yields 0.26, 1.27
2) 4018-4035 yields 0.03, 1.64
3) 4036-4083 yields 0.02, 1.63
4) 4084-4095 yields 0.10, 1.49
